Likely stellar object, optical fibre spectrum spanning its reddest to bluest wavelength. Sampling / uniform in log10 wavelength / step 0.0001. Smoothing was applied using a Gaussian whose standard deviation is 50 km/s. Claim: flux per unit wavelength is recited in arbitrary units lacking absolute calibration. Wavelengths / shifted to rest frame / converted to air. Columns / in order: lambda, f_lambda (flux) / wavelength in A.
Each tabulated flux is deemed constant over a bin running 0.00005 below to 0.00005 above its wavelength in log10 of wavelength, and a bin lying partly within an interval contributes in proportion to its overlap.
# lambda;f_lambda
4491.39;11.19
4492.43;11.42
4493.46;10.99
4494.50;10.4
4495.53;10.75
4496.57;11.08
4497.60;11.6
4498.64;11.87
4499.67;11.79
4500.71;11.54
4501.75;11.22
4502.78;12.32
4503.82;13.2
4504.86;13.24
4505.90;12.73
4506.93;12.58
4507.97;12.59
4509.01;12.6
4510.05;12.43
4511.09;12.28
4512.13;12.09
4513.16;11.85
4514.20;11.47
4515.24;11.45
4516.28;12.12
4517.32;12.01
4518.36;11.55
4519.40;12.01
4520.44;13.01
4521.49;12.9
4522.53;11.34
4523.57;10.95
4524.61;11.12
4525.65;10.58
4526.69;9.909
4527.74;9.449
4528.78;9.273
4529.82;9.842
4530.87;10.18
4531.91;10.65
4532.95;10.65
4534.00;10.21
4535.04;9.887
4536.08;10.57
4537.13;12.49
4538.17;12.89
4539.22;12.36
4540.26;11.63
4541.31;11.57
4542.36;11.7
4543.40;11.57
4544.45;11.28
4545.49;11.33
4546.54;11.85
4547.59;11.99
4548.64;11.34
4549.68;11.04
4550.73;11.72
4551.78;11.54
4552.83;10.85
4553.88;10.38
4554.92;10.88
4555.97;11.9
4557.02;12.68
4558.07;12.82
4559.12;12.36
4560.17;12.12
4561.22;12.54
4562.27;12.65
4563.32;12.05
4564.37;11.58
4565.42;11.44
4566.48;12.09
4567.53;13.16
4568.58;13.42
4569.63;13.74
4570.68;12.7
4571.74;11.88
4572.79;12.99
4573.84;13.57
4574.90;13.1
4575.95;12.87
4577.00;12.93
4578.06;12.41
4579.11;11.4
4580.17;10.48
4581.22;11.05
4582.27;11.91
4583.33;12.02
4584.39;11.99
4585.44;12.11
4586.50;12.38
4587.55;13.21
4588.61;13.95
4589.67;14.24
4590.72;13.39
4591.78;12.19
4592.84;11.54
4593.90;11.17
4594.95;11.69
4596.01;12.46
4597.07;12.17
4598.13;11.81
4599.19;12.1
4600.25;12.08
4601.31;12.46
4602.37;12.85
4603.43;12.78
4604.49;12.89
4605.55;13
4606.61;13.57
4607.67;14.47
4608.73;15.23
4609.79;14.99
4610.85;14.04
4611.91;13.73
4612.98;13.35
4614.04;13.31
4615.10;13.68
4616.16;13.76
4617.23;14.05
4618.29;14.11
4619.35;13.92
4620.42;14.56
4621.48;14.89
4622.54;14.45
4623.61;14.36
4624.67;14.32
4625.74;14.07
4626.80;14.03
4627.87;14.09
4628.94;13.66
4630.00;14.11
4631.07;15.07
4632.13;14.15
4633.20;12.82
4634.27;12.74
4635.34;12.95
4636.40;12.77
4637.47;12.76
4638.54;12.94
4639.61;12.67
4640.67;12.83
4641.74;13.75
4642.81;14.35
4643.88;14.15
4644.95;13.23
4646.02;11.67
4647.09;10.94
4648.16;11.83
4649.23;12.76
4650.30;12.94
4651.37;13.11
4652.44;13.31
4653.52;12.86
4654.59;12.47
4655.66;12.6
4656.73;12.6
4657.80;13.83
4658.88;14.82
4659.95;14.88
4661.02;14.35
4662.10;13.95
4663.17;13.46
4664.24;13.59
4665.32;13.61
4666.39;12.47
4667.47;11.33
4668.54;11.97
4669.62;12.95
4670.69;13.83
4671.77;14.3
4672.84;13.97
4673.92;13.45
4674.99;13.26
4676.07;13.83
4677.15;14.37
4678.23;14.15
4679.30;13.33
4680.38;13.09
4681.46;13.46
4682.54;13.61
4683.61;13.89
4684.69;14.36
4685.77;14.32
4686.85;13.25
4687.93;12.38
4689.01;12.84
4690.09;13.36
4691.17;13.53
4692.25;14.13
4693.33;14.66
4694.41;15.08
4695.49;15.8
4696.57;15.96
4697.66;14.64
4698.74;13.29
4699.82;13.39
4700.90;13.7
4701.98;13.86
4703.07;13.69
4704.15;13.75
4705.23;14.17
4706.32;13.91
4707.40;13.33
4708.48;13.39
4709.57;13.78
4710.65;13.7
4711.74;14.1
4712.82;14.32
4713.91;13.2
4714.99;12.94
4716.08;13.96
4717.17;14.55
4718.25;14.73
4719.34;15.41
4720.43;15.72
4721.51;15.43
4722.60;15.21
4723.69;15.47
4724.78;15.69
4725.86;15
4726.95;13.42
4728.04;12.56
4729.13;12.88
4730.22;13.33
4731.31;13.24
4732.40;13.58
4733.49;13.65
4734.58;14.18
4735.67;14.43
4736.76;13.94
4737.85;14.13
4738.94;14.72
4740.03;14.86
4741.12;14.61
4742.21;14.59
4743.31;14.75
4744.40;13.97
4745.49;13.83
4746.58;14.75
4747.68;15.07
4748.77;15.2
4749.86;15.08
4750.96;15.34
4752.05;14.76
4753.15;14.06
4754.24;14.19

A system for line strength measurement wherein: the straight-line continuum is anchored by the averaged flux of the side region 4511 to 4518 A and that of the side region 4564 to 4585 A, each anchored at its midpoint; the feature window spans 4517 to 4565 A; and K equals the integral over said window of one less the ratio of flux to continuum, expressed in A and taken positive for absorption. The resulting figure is 2.6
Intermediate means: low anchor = 11.9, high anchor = 12.3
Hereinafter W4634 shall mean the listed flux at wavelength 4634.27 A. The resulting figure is 12.74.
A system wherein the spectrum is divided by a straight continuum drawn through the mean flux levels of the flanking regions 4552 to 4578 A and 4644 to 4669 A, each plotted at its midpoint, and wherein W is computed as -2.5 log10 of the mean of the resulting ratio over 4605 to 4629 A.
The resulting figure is -0.11 mag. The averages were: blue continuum 12.4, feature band 14.1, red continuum 13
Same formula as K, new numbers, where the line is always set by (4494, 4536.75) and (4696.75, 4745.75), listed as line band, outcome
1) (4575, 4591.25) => -0.14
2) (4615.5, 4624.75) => -1.04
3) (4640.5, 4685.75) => 0.11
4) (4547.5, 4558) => 0.41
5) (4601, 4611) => -0.80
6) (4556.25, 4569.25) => -0.38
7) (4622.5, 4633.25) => -1.03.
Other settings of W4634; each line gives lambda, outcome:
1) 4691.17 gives 13.53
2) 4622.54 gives 14.45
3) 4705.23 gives 14.17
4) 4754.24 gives 14.19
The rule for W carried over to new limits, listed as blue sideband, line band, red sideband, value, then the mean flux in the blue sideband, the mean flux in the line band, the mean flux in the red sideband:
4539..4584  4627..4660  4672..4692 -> -0.01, 12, 13.2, 13.6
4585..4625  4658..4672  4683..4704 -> 0.02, 13.3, 13.5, 14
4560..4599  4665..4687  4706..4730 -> 0.01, 12.4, 13.5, 14.2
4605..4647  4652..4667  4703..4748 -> 0.03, 13.7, 13.5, 14.2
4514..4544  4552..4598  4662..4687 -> -0.03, 11.2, 12.3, 13.5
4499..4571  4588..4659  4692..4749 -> -0.03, 11.7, 13.3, 14.3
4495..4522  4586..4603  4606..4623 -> 0.10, 12.1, 12.5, 14.1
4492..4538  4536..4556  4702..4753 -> 0.03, 11.5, 11.6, 14.3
